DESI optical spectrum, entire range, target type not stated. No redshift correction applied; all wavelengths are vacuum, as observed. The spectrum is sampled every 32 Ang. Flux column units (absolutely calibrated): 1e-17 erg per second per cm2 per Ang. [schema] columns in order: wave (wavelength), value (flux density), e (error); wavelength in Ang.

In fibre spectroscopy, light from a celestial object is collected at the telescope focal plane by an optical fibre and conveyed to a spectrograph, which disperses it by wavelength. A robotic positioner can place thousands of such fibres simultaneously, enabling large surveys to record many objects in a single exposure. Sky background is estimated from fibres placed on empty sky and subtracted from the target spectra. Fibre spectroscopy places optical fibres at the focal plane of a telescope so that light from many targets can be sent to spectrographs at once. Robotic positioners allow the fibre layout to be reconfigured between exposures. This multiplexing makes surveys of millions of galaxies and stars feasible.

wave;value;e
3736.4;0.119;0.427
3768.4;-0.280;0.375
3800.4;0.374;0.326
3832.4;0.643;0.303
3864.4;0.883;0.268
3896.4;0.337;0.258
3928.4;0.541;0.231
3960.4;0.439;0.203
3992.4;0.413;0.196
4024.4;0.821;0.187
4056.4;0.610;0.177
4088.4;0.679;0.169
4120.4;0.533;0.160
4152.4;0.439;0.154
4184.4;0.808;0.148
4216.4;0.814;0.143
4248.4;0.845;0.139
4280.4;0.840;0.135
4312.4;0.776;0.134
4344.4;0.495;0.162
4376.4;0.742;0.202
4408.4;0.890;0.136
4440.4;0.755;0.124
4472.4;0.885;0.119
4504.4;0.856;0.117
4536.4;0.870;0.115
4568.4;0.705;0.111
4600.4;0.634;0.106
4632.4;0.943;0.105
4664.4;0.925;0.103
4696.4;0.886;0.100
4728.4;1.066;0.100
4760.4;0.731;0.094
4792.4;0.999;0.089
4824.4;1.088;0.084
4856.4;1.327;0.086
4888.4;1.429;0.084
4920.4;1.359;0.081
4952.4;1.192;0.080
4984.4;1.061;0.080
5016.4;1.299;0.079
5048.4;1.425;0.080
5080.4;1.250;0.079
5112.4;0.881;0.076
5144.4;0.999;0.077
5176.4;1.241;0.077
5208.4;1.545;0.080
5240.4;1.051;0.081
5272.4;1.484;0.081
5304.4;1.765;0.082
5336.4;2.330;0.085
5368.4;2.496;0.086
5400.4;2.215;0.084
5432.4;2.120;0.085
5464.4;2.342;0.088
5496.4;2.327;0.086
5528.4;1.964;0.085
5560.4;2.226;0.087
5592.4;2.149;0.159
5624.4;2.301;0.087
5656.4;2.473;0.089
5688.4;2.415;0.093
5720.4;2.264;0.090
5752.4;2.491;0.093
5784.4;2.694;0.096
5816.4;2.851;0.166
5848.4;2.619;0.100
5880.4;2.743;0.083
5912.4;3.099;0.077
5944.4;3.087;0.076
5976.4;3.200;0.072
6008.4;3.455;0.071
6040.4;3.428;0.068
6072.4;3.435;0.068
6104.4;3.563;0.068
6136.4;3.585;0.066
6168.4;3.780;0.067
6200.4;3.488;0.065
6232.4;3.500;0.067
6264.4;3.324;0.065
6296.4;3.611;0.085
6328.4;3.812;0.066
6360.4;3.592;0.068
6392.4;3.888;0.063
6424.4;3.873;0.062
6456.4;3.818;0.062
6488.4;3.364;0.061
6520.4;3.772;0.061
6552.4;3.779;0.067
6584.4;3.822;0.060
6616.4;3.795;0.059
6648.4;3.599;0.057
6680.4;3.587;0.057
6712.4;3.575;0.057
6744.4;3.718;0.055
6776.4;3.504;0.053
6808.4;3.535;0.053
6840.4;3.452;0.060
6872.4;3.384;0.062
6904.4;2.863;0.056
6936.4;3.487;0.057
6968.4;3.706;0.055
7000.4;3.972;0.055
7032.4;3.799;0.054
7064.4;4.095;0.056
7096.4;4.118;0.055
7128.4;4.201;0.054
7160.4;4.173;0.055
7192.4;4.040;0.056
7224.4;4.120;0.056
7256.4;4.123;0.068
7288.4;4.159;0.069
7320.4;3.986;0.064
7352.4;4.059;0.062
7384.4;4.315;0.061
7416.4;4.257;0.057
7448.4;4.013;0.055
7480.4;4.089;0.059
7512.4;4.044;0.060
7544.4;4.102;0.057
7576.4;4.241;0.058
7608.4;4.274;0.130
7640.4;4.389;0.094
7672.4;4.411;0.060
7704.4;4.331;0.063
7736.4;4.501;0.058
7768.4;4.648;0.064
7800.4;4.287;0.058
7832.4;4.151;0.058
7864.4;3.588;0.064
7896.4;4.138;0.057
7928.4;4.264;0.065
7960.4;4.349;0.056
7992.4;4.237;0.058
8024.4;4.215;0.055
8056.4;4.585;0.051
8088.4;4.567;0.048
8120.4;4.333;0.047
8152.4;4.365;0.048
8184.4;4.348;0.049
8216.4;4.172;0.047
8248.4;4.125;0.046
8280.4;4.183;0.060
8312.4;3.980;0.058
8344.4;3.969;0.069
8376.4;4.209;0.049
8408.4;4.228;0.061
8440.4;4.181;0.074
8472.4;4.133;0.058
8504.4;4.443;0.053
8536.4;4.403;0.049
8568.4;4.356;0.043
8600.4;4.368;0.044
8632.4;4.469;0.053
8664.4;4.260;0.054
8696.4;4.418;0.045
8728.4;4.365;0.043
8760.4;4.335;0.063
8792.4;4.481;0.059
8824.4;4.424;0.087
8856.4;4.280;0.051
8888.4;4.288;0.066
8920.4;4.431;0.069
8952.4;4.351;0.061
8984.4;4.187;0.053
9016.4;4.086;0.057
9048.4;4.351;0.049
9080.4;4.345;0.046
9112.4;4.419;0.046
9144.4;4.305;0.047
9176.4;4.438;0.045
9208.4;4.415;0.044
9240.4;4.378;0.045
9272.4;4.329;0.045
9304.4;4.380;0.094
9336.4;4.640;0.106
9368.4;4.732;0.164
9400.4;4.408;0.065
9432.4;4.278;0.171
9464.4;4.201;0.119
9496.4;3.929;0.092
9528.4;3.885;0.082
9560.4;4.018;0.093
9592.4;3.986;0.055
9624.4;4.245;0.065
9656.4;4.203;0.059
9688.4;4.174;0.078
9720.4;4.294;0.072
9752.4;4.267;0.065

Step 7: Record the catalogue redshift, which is 0.33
